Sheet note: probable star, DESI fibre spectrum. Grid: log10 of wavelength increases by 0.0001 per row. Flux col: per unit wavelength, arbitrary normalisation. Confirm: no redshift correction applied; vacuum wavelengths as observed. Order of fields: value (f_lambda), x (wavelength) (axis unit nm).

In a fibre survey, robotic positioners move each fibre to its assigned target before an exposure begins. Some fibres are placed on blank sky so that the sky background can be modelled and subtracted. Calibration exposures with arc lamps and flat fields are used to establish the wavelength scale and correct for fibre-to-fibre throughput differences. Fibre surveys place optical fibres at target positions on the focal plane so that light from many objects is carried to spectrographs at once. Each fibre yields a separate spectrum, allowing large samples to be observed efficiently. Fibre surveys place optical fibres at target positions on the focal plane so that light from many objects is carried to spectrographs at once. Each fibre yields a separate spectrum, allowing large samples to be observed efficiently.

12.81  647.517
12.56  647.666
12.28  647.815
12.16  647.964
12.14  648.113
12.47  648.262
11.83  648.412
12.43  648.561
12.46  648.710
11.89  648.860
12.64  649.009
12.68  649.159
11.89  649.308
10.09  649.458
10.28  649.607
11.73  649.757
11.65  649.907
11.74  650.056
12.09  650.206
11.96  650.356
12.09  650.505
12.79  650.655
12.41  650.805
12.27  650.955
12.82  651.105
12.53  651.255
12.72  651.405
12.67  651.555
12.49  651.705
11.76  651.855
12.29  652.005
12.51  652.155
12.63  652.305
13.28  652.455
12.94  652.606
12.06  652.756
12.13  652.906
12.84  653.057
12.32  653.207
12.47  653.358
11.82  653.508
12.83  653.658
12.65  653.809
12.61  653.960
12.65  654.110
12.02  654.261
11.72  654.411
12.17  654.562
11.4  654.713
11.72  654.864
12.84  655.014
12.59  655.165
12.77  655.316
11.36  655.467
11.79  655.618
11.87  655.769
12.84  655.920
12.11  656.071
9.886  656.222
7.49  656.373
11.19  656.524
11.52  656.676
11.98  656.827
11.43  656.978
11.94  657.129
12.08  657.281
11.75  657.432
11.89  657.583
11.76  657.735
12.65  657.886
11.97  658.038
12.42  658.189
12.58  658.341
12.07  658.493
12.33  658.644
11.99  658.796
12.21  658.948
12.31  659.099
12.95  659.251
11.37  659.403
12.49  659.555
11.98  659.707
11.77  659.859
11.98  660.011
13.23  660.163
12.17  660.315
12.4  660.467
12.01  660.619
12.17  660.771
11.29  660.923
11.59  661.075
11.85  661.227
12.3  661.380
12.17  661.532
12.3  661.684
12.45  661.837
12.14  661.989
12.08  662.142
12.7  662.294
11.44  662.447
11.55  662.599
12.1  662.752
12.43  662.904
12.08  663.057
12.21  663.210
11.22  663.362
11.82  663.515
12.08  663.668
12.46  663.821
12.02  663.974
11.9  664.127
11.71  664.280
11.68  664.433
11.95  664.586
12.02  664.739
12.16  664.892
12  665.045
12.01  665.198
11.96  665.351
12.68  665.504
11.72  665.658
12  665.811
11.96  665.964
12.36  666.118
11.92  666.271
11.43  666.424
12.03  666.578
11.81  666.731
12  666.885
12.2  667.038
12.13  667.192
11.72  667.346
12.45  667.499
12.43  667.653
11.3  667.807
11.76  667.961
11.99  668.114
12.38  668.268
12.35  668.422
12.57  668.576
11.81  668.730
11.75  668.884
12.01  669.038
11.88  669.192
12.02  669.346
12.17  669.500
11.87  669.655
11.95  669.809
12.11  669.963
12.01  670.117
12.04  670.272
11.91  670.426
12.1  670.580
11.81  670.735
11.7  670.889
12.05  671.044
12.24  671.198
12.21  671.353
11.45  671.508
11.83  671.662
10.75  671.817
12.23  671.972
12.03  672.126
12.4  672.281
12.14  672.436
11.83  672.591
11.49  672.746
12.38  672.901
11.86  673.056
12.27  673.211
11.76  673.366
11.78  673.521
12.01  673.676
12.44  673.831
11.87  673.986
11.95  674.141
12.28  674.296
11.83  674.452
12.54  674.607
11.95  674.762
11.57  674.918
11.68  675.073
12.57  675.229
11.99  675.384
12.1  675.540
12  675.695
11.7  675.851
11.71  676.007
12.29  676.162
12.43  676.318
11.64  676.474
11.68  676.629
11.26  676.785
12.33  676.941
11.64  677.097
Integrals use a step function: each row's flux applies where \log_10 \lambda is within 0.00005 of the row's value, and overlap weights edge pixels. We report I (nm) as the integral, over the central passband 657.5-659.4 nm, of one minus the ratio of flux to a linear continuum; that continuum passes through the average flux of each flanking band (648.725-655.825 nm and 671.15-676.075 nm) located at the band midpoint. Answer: -0.014 nm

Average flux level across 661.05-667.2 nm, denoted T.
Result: 12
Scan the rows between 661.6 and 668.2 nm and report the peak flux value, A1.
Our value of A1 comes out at 12.7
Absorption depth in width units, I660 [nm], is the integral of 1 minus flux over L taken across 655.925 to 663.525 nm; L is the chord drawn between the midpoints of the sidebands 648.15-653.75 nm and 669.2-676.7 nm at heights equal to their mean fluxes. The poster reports 0.13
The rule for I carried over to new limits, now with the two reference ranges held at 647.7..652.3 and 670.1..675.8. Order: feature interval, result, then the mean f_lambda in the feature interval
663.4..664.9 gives 0.01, 11.9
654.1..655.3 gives 0.00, 12.1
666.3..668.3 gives 0.01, 12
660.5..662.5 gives 0.00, 12.1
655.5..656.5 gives 0.09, 11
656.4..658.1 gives 0.05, 11.7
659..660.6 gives -0.02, 12.3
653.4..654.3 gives -0.03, 12.5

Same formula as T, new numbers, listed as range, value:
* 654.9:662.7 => 12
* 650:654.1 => 12.4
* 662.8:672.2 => 12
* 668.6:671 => 12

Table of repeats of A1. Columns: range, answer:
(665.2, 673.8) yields 12.68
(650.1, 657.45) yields 13.28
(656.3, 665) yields 13.23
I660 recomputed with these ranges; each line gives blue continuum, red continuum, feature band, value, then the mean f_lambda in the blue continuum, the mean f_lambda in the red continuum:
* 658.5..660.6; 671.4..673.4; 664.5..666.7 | 0.01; 12.2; 11.9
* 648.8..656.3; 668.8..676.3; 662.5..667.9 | 0.03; 12.2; 12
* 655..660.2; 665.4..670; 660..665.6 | -0.05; 11.9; 12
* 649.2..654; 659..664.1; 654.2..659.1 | 0.13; 12.2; 12.1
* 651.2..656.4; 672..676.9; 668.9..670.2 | 0.00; 12.2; 12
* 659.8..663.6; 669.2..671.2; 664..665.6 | 0.00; 12.1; 12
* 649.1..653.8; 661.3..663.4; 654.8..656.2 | 0.01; 12.2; 12.1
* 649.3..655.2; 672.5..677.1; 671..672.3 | 0.01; 12.2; 12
